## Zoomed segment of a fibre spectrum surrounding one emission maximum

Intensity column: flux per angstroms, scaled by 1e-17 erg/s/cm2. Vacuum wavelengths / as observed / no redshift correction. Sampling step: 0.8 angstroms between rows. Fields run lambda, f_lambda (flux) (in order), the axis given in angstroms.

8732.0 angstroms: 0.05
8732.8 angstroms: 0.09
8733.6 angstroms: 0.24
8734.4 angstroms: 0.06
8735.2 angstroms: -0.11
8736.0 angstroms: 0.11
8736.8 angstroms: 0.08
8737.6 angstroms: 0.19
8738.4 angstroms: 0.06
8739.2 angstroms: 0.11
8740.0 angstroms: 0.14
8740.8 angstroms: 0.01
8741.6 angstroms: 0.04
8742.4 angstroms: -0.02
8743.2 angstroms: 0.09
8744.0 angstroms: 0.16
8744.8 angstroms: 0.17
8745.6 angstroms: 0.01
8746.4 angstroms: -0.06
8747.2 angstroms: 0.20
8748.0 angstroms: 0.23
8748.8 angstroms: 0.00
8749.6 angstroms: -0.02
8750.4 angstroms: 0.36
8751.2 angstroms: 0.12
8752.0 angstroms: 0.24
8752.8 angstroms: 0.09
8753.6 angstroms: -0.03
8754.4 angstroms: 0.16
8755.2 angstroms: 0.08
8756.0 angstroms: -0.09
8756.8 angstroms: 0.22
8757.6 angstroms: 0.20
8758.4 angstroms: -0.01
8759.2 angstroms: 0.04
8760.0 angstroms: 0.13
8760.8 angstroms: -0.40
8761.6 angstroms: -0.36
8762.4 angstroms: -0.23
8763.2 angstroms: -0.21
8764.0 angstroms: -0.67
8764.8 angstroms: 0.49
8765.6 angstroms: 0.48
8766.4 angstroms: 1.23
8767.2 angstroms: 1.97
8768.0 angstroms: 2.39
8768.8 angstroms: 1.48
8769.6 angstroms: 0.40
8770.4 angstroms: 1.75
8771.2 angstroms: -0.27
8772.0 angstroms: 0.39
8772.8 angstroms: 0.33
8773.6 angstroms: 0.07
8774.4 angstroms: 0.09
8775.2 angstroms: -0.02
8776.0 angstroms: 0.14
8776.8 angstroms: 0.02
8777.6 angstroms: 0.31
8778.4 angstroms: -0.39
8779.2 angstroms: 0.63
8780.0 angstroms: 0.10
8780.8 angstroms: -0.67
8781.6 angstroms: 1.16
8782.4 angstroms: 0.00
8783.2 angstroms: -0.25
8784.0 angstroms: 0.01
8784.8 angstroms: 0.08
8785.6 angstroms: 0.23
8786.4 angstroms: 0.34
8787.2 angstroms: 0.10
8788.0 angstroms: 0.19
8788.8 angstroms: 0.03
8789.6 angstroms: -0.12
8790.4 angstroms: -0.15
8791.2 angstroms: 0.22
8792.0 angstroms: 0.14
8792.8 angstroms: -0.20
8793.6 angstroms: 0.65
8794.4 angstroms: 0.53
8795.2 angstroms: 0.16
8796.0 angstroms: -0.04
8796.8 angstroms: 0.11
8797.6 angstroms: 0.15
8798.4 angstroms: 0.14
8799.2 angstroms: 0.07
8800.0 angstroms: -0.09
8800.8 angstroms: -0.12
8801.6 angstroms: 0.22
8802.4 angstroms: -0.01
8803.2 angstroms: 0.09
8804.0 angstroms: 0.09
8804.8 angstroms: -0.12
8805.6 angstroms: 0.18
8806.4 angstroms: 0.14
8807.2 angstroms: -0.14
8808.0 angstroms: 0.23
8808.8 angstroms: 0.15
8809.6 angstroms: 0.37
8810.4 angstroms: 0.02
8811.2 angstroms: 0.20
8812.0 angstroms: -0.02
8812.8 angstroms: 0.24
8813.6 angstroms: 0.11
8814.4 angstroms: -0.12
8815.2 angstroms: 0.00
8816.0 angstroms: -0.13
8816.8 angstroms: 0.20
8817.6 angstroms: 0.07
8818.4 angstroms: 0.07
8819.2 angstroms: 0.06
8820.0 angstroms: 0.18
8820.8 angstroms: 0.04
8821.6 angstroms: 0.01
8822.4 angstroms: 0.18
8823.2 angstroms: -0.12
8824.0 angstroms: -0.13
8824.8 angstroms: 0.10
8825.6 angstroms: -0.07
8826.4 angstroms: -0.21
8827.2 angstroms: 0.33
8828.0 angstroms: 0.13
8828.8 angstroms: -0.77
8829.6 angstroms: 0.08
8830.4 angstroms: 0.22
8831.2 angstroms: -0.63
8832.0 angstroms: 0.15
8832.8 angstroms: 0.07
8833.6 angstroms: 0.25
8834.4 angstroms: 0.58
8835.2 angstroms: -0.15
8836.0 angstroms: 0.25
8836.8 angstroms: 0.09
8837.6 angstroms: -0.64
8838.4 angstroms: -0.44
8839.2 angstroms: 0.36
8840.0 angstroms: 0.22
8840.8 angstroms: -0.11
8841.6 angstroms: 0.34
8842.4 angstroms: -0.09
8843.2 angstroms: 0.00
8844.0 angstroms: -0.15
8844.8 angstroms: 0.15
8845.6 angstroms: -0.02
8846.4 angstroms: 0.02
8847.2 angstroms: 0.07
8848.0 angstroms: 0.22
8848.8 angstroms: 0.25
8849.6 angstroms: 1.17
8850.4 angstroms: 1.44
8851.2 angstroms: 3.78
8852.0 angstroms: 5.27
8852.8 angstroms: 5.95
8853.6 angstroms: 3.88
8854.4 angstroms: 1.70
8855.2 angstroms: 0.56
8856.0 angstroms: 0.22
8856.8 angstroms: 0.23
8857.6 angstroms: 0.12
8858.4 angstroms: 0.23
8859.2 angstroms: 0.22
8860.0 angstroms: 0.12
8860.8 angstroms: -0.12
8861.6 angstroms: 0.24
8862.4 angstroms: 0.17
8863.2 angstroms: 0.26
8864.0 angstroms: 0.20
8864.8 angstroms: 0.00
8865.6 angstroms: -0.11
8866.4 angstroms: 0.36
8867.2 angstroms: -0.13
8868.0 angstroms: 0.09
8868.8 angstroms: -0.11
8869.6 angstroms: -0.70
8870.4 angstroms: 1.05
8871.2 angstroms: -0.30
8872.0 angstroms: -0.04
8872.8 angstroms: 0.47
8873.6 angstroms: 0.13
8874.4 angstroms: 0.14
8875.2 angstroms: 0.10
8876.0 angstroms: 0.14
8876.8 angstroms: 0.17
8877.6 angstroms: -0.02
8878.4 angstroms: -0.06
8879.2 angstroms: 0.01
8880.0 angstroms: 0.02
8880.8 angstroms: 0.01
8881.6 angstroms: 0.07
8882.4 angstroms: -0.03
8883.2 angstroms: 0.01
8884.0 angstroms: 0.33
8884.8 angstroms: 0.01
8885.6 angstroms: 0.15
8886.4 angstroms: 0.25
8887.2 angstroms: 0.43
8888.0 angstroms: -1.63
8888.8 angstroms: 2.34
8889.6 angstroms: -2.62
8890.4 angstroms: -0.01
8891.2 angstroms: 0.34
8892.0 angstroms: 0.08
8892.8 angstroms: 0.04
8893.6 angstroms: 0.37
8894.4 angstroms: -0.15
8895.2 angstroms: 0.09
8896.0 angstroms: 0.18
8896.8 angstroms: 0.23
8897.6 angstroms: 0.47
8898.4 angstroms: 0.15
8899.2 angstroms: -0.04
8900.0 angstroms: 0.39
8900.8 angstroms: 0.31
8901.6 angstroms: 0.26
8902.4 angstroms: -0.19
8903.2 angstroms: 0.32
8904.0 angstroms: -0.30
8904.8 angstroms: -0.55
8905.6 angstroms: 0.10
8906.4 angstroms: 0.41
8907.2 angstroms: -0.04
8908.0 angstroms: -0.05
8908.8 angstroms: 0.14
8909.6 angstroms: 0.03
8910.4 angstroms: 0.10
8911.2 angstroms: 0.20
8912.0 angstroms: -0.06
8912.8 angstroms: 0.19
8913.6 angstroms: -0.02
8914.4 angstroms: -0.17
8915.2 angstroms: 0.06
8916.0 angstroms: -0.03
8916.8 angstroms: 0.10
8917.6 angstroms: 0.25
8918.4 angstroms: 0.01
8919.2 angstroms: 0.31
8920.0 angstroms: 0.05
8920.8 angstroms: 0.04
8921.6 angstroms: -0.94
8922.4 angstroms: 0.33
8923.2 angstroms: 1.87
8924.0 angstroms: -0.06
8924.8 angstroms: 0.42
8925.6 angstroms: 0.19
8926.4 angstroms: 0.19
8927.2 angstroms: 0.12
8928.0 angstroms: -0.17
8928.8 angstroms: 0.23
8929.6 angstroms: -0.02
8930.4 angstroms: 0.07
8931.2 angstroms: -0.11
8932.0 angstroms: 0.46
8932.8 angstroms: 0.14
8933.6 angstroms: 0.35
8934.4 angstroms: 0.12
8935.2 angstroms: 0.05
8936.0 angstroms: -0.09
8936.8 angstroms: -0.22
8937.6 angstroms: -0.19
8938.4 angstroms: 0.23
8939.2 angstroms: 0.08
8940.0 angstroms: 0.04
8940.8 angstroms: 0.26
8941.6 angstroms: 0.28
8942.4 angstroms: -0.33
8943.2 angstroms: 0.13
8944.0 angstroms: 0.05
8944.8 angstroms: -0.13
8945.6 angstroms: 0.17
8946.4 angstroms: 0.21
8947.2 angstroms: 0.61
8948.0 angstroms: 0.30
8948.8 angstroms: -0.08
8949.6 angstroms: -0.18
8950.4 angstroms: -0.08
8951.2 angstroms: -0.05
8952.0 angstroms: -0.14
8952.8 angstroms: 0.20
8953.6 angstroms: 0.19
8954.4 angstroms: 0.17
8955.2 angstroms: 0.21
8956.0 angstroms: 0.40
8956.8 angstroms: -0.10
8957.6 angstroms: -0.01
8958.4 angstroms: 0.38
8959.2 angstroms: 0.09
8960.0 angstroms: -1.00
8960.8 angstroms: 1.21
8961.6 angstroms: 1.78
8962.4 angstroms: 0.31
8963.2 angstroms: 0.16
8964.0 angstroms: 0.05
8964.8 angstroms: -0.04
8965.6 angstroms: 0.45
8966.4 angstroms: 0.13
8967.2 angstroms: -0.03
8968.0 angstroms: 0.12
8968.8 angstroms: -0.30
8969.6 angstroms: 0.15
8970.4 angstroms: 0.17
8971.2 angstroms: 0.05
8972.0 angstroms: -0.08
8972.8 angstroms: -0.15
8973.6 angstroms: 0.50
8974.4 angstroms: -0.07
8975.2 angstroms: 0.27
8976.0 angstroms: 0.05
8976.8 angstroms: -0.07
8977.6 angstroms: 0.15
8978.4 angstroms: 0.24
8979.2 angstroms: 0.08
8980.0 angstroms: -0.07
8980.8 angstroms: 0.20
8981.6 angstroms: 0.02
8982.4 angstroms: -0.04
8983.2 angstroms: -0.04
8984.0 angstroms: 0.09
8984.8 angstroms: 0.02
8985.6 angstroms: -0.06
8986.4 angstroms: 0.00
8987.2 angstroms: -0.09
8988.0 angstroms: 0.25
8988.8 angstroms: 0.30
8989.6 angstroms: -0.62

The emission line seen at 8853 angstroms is [O III]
